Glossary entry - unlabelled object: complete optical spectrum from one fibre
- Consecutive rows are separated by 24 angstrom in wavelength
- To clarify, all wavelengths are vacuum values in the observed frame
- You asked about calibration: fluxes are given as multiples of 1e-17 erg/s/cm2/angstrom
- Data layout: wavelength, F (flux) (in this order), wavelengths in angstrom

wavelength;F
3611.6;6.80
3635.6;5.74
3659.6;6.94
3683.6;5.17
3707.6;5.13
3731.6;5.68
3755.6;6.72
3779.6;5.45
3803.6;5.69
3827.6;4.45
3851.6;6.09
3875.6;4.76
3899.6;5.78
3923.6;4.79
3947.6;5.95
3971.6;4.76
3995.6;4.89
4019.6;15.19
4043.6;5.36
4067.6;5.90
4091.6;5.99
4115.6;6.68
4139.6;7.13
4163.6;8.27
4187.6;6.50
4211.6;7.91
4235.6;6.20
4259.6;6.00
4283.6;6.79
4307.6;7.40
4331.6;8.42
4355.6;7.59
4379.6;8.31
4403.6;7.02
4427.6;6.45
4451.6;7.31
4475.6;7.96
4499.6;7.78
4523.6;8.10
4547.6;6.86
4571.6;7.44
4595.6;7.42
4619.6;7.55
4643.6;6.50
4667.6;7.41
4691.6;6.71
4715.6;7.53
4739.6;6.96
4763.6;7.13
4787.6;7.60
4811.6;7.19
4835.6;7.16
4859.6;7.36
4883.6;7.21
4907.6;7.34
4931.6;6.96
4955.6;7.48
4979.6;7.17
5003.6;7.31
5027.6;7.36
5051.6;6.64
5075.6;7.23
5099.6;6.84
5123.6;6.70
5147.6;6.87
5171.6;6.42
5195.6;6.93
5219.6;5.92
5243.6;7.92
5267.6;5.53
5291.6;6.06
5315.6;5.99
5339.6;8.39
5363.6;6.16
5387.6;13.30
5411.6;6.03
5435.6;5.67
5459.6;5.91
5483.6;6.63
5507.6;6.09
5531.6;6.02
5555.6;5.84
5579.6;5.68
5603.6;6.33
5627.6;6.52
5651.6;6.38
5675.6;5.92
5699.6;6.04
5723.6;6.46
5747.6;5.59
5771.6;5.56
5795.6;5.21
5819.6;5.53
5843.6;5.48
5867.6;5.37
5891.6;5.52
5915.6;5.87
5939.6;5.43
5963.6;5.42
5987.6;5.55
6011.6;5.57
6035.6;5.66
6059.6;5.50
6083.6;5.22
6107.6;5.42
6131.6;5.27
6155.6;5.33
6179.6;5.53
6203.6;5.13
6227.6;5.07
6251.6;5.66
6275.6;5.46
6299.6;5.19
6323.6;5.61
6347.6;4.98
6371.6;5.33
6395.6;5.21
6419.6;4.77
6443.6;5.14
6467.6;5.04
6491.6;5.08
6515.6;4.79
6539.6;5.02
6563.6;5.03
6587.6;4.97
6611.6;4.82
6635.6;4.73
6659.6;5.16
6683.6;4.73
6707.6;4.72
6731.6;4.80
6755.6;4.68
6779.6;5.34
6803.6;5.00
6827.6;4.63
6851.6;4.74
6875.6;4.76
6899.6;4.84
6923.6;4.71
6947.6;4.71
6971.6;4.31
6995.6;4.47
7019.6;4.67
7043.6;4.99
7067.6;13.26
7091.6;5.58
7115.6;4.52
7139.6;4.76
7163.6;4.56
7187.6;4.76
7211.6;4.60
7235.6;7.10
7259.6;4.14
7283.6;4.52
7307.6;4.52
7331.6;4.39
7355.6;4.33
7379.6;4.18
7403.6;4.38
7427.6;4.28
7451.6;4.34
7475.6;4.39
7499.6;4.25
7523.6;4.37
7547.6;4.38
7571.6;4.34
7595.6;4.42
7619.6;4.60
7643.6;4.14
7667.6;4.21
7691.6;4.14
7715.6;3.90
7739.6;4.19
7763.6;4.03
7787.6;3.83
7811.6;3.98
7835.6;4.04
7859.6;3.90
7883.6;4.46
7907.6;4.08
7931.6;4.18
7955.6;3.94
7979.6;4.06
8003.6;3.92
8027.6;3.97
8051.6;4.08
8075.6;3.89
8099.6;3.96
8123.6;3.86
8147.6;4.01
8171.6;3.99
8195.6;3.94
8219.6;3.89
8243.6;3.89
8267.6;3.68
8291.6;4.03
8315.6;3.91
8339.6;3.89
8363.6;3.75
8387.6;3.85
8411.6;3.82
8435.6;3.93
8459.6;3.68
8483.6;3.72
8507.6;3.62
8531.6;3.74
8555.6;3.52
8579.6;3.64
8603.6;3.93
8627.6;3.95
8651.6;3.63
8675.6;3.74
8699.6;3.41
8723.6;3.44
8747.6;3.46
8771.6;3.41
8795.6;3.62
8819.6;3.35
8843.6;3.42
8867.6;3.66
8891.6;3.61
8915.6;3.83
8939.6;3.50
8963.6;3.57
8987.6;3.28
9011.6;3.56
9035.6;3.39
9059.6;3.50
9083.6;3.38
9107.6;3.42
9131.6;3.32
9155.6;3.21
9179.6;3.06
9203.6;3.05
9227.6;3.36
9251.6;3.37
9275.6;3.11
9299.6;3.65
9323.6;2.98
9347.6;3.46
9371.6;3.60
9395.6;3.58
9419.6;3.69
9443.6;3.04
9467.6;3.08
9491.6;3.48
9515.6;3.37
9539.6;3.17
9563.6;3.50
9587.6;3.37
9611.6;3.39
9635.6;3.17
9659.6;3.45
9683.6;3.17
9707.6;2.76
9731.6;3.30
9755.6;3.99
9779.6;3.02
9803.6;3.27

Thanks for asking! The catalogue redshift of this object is 0.076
